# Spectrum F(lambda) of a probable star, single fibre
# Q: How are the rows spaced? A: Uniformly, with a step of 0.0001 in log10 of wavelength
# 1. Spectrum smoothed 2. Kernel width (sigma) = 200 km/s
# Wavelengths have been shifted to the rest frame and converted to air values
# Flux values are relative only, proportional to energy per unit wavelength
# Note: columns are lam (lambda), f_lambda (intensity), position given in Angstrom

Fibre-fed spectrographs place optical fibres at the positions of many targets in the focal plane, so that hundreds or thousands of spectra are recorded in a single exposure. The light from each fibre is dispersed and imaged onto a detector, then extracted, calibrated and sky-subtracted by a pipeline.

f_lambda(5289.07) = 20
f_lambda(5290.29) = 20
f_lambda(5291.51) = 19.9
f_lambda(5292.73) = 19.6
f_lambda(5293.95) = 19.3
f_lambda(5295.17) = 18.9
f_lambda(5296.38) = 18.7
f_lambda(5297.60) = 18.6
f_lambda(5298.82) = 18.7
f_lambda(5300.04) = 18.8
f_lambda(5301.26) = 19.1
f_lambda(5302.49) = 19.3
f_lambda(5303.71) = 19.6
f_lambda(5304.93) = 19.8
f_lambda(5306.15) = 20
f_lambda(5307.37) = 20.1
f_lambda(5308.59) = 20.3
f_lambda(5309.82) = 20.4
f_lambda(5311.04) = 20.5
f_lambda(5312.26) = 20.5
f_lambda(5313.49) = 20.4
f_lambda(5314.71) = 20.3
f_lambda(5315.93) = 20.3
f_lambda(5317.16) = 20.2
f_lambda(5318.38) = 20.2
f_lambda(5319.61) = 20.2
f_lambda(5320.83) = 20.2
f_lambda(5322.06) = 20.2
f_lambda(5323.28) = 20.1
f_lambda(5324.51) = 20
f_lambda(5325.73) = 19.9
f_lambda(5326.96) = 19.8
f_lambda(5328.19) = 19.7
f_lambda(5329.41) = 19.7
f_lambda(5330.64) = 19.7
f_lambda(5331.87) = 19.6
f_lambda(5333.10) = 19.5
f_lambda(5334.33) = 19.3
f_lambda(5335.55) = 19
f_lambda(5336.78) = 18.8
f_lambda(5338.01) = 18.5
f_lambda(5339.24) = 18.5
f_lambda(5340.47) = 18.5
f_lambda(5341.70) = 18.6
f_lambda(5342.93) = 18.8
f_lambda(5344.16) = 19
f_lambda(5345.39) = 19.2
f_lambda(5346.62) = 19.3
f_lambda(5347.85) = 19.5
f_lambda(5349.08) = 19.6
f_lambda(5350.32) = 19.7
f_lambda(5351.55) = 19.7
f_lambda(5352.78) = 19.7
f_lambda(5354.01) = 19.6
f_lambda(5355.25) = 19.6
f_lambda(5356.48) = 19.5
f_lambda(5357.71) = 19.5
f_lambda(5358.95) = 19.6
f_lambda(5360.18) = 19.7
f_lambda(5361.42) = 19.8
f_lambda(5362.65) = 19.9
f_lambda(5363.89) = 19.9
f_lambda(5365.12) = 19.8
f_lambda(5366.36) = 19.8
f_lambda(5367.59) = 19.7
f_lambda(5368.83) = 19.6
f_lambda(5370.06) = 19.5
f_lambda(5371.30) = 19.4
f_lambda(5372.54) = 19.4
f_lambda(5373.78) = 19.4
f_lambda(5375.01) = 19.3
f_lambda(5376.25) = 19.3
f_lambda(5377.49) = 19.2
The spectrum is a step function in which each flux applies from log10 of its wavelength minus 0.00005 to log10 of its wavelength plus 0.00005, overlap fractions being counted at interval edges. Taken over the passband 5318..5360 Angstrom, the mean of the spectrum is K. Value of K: 19.5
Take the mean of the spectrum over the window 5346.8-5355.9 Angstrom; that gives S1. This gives 19.6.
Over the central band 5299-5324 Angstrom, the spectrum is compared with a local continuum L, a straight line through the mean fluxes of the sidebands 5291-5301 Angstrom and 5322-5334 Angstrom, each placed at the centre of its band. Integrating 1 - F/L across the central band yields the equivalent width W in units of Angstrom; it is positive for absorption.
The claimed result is -0.8 Angstrom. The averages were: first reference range 19.1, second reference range 19.8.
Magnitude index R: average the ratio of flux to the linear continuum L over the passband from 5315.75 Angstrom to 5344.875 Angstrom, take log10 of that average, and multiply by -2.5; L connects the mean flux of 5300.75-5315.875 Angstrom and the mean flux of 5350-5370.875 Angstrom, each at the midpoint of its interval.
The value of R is 0.022 mag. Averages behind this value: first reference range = 20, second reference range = 19.7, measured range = 19.5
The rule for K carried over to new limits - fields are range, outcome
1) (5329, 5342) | 19.1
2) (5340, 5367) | 19.5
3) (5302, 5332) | 20.1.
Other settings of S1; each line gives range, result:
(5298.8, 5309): 19.6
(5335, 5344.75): 18.7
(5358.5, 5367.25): 19.8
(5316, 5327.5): 20.1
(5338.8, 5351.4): 19.1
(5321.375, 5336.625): 19.7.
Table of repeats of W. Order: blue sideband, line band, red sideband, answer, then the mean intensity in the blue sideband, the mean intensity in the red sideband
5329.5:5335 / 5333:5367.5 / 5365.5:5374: 0.32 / 19.5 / 19.5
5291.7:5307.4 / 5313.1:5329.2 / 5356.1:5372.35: -0.59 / 19.3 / 19.7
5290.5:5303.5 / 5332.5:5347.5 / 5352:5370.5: 0.44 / 19.1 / 19.7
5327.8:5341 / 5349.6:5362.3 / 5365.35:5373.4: -0.16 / 19.2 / 19.6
